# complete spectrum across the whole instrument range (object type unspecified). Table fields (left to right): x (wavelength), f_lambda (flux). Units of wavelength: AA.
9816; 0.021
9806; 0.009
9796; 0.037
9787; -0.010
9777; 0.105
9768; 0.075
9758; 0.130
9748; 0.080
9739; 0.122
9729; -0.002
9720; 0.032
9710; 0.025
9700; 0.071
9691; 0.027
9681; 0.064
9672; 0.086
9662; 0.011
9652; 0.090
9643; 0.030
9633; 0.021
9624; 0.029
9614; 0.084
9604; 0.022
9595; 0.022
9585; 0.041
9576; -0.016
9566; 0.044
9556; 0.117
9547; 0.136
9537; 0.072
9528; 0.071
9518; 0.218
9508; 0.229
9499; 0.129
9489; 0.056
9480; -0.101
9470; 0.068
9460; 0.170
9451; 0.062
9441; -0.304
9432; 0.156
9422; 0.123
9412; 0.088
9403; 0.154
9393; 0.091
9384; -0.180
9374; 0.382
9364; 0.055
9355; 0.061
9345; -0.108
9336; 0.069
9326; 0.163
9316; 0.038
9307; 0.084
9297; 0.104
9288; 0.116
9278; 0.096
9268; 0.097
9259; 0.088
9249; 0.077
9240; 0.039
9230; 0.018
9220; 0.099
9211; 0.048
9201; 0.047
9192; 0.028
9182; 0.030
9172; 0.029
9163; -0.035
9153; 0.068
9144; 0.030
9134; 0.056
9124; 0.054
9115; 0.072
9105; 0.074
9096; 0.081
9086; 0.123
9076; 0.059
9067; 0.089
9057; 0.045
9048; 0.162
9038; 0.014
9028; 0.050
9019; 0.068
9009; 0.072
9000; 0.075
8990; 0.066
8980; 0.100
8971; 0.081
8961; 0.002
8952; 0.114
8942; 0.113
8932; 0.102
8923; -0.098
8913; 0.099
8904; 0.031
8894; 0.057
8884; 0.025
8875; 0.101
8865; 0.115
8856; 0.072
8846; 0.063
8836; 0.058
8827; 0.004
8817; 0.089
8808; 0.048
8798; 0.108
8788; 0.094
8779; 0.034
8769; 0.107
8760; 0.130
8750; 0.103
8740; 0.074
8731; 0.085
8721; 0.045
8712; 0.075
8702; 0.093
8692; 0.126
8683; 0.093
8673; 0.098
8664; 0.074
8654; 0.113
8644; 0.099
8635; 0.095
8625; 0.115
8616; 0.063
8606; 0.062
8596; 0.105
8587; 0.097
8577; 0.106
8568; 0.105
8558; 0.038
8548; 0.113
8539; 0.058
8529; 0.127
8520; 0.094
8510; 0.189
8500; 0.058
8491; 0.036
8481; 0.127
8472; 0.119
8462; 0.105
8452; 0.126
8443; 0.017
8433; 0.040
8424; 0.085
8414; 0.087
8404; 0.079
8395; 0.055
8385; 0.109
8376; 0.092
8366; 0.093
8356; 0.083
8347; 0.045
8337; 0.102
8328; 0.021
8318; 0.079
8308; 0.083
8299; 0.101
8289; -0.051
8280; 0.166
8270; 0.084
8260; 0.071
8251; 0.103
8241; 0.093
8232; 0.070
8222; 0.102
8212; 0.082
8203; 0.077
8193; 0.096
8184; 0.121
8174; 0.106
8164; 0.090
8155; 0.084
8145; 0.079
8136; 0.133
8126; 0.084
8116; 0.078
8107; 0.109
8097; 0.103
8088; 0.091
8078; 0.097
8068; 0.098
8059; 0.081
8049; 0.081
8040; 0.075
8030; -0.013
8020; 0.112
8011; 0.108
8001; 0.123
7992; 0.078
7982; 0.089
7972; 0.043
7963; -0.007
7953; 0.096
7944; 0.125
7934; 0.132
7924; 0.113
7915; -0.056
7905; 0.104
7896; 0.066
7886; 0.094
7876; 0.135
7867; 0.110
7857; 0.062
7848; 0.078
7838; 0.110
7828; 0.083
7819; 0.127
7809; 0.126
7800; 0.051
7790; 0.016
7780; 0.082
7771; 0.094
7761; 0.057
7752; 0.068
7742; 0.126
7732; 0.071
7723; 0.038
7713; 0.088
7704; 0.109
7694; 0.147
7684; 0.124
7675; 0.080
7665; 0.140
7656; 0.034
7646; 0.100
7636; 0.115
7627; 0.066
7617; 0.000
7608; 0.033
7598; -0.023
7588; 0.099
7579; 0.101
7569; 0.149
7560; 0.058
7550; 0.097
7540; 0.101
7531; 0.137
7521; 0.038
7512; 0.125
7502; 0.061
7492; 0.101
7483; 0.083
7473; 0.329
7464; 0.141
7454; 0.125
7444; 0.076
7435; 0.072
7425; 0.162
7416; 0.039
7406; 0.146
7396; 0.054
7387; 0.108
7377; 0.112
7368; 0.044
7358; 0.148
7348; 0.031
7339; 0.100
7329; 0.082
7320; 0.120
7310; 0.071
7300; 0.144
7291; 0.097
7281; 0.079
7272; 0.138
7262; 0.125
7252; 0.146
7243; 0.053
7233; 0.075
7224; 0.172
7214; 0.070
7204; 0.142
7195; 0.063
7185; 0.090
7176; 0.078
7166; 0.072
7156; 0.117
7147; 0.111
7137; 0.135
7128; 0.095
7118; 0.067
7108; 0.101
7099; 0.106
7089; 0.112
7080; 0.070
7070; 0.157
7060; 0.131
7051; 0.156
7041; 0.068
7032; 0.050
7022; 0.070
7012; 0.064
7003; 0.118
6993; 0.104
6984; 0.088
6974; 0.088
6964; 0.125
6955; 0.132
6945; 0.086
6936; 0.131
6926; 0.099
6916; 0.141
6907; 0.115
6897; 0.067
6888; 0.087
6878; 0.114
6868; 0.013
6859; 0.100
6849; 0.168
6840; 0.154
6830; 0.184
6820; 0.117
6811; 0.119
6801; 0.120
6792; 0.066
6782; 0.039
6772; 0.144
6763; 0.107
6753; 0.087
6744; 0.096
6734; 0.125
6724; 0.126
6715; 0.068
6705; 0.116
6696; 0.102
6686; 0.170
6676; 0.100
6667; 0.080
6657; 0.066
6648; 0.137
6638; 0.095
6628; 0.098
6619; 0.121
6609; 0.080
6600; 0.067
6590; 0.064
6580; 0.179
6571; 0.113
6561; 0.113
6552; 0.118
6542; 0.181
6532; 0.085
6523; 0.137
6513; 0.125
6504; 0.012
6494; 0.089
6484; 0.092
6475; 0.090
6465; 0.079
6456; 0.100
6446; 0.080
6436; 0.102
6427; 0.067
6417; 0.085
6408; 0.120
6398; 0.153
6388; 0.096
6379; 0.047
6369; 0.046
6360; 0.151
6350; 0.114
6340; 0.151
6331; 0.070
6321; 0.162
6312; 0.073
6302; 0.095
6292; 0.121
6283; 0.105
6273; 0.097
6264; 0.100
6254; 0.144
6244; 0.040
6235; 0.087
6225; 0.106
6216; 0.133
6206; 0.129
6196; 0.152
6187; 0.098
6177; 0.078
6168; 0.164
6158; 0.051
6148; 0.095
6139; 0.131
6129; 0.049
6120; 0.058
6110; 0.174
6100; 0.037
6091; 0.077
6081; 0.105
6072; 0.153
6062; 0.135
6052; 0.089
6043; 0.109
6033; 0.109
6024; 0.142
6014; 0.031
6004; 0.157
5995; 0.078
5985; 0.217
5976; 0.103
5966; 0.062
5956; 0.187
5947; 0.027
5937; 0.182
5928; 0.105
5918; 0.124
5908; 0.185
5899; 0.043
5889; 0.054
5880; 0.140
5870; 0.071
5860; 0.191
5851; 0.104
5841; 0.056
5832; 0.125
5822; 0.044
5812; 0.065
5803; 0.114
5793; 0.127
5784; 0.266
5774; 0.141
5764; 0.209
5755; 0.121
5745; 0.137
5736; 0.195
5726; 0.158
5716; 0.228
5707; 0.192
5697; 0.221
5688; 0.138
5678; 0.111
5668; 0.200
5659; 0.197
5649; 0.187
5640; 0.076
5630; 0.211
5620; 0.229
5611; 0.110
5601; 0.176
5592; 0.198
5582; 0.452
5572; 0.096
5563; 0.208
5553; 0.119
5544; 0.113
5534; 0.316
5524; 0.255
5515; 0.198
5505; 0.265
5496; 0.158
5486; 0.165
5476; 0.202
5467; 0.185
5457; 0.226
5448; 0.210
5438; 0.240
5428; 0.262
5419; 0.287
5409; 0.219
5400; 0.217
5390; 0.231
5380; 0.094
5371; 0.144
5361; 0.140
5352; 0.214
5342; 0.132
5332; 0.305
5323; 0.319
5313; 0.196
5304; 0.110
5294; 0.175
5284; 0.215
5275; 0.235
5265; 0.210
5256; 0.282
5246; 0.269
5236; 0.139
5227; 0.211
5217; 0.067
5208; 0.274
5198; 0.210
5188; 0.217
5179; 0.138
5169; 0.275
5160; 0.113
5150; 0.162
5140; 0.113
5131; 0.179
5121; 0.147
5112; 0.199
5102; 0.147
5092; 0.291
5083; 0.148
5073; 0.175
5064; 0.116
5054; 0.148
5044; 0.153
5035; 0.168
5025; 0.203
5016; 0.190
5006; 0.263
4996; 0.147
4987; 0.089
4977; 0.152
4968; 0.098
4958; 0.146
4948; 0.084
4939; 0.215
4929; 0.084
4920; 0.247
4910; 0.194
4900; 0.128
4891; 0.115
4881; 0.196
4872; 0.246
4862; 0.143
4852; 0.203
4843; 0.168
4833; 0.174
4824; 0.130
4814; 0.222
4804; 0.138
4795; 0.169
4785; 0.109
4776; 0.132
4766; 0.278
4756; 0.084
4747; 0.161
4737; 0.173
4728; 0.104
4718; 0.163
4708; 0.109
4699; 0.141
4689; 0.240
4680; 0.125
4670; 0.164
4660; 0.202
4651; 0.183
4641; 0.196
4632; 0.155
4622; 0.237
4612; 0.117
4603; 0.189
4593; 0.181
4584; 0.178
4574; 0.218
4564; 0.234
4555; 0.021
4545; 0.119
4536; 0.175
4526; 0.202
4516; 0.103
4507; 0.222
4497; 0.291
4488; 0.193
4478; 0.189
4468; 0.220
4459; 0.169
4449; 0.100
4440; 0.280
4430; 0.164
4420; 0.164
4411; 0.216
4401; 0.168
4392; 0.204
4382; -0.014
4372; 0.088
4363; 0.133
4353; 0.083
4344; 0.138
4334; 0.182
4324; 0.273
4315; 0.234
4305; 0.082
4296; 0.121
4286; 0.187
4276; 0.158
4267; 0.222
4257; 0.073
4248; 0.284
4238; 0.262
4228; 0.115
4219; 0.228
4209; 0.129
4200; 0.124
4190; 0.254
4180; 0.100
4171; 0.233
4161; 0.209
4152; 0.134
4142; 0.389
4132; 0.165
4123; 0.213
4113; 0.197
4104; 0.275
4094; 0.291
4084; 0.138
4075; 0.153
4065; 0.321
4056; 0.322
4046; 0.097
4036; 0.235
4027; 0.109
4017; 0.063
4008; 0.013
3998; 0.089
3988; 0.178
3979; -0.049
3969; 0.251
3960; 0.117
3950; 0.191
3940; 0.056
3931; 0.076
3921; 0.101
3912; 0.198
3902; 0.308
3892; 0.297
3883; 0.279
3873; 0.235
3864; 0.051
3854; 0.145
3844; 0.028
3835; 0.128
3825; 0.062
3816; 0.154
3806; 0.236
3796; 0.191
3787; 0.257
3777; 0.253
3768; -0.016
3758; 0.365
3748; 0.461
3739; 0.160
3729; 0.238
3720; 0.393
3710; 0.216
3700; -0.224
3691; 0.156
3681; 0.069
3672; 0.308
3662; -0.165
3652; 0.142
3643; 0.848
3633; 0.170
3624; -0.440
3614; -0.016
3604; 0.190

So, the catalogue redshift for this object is 0.14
